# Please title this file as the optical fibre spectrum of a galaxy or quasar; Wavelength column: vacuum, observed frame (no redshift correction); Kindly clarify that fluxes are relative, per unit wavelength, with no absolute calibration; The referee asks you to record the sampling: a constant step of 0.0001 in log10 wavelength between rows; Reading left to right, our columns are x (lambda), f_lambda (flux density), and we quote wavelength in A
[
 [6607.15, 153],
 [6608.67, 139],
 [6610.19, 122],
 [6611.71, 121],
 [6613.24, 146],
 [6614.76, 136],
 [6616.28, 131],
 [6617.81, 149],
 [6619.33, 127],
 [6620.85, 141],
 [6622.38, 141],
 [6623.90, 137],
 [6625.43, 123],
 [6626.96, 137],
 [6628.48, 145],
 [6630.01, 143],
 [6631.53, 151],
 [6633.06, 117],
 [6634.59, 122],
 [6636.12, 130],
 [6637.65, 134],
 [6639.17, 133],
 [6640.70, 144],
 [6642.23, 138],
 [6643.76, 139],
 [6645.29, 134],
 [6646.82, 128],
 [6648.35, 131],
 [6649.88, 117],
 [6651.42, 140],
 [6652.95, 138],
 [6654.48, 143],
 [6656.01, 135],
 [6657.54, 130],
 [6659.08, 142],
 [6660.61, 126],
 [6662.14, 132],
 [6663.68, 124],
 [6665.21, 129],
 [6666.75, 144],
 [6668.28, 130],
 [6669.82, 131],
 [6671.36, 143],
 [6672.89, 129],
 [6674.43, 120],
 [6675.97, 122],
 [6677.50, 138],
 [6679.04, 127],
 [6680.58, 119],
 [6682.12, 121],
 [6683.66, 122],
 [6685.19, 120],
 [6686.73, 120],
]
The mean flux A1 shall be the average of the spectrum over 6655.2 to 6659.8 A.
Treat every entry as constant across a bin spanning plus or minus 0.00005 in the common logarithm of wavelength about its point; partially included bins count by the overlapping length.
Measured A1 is 136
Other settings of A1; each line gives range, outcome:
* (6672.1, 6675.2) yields 125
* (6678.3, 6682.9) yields 122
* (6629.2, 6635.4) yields 133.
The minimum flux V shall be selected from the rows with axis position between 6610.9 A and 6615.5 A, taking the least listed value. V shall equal 121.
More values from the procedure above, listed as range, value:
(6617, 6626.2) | 123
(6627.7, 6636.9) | 117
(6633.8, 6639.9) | 122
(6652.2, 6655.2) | 138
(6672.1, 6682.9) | 119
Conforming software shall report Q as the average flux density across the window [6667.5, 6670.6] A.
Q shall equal 130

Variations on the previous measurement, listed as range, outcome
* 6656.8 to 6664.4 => 131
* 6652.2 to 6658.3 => 137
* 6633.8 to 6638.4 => 128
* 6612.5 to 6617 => 138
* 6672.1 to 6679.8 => 127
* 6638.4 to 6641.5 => 139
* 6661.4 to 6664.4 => 128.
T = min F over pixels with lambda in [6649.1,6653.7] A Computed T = 117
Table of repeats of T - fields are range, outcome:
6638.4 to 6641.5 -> 133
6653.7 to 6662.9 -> 126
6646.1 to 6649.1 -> 128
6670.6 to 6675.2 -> 120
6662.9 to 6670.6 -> 124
